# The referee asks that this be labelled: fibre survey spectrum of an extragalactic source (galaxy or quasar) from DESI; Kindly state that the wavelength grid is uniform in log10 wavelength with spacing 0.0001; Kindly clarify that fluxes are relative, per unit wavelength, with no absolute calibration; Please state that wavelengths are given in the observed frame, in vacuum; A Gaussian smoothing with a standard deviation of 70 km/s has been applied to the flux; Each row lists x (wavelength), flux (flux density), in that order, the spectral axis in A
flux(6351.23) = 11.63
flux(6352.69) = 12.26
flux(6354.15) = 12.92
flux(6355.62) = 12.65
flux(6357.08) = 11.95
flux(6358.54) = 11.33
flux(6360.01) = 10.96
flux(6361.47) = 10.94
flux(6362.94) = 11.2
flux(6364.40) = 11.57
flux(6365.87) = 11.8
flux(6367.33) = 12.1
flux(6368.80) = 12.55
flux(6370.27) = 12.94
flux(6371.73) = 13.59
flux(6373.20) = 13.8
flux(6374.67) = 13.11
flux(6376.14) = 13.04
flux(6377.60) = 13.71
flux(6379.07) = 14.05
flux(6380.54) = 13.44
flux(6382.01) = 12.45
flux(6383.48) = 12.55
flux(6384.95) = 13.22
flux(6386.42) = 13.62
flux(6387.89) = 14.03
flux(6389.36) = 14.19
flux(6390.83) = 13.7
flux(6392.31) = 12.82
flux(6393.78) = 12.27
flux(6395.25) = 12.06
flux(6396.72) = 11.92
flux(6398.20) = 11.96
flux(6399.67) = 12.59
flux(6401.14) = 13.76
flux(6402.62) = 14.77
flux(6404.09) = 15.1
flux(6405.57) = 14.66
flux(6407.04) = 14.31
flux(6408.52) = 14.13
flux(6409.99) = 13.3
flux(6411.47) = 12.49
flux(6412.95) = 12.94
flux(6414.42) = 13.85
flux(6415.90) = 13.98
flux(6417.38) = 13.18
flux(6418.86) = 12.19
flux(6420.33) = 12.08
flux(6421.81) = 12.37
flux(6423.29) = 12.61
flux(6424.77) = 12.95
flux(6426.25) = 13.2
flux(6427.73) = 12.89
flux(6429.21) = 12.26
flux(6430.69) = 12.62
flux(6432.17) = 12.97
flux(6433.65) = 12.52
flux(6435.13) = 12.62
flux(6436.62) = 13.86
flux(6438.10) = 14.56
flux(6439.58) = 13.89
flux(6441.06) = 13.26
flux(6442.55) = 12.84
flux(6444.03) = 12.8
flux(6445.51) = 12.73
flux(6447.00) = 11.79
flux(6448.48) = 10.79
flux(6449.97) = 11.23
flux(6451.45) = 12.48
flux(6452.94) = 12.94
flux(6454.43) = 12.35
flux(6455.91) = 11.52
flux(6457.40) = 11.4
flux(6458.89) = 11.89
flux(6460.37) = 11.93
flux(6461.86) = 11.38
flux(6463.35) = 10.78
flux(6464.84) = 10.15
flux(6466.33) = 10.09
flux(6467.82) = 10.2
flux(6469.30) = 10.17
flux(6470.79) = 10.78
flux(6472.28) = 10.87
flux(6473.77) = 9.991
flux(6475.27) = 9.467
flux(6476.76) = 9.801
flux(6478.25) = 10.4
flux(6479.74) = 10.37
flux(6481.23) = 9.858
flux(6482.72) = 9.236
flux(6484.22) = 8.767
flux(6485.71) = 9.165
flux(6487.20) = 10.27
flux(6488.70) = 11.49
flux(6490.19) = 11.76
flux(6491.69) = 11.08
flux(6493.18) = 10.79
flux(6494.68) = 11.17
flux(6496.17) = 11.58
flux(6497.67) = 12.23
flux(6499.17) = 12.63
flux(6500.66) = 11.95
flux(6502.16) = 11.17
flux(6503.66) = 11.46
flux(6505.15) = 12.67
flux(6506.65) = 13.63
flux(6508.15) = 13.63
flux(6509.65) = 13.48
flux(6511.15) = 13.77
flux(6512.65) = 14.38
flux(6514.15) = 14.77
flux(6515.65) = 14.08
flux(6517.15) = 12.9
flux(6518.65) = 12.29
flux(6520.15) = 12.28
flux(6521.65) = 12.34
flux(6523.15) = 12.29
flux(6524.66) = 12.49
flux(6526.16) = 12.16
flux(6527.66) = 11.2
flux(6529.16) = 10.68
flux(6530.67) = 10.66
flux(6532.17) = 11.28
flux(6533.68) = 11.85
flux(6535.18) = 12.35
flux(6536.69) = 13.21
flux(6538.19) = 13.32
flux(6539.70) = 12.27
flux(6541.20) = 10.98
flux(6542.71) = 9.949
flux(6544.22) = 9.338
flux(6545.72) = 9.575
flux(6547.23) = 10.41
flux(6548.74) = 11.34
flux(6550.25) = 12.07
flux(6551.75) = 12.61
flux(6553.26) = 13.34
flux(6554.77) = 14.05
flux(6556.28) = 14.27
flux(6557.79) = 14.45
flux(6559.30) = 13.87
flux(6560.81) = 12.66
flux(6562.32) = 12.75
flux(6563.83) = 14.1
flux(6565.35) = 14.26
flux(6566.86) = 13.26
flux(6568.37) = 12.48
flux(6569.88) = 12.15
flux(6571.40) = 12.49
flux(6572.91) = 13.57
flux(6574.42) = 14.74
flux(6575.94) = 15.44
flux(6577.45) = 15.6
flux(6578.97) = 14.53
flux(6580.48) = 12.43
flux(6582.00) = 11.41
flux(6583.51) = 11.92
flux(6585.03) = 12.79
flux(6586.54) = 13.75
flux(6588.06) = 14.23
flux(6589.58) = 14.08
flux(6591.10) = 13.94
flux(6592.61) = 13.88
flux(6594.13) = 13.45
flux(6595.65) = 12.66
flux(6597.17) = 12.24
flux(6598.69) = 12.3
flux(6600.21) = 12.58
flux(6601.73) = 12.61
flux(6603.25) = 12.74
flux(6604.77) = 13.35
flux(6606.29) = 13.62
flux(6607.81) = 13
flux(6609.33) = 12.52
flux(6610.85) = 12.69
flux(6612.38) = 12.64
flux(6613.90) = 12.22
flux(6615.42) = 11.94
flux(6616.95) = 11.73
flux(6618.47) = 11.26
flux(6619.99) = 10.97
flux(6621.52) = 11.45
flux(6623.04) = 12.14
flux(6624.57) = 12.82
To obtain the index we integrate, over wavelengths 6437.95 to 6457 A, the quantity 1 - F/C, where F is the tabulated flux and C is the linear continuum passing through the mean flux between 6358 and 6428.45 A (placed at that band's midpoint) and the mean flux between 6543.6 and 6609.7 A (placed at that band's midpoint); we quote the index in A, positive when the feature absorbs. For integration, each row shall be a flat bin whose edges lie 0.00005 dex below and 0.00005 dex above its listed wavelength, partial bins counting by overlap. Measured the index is 0.8 A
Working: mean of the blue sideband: 13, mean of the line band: 12.5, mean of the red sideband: 13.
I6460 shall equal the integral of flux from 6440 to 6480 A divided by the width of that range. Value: 11.3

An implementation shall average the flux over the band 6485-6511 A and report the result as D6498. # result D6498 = 11.8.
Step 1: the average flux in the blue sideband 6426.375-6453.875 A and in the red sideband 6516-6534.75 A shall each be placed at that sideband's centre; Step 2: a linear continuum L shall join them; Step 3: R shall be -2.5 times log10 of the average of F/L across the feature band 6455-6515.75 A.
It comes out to 0.09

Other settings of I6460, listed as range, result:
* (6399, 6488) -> 12.1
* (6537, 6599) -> 12.9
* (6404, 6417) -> 13.8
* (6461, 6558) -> 11.6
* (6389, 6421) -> 13.3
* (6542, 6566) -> 12.4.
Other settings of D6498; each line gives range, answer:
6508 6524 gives 13.3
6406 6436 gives 13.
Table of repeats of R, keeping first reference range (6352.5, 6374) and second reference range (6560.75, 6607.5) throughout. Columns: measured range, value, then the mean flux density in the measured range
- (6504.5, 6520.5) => -0.045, 13.5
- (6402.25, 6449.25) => -0.054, 13.1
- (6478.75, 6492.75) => 0.242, 10.2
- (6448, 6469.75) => 0.122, 11.3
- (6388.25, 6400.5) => -0.036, 12.7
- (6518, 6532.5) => 0.107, 11.8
